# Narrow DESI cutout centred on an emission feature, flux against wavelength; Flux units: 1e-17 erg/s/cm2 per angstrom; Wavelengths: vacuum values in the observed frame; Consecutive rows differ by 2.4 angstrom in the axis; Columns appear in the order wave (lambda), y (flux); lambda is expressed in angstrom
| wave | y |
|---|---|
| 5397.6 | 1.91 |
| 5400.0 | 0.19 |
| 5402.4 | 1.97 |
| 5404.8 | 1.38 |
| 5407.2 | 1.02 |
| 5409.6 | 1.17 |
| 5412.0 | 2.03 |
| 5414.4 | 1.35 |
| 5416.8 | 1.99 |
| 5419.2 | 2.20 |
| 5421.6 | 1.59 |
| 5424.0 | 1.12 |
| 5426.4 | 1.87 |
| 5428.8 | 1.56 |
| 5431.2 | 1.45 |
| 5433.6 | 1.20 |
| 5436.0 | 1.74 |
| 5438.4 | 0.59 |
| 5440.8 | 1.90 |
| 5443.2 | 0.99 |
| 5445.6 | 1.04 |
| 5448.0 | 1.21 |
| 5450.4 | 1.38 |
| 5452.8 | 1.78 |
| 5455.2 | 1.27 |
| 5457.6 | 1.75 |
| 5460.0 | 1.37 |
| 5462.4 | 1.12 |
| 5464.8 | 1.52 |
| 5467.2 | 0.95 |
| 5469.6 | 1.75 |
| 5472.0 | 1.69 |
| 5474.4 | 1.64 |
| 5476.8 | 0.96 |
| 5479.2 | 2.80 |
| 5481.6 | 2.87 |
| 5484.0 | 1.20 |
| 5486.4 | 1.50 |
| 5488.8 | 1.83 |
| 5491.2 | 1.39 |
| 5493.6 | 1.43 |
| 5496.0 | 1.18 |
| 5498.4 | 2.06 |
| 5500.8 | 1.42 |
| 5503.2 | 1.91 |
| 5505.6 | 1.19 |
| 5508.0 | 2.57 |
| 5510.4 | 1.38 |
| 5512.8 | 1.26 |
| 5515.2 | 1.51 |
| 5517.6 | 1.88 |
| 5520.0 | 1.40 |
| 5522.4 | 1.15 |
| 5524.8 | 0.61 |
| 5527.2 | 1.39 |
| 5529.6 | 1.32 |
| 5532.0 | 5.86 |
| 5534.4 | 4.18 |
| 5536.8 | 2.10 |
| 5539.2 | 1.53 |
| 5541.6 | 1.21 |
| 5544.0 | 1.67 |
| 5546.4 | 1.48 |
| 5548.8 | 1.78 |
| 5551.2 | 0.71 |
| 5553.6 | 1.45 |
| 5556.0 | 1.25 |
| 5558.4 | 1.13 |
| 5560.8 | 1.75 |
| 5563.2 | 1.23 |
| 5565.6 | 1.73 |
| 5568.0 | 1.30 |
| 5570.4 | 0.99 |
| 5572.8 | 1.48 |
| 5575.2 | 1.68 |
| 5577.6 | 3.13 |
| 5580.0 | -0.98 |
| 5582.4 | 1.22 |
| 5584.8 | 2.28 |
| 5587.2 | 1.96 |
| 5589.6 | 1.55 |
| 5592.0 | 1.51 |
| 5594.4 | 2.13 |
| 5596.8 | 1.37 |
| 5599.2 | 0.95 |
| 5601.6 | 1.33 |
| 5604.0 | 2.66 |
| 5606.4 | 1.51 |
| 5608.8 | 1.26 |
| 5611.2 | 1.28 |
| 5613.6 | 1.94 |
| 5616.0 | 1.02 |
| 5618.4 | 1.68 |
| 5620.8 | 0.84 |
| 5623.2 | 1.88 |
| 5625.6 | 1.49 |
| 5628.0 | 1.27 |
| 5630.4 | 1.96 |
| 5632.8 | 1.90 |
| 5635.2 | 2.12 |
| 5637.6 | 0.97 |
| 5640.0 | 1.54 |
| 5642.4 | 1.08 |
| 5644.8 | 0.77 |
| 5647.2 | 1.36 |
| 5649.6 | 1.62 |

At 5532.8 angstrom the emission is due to [O III] 5007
